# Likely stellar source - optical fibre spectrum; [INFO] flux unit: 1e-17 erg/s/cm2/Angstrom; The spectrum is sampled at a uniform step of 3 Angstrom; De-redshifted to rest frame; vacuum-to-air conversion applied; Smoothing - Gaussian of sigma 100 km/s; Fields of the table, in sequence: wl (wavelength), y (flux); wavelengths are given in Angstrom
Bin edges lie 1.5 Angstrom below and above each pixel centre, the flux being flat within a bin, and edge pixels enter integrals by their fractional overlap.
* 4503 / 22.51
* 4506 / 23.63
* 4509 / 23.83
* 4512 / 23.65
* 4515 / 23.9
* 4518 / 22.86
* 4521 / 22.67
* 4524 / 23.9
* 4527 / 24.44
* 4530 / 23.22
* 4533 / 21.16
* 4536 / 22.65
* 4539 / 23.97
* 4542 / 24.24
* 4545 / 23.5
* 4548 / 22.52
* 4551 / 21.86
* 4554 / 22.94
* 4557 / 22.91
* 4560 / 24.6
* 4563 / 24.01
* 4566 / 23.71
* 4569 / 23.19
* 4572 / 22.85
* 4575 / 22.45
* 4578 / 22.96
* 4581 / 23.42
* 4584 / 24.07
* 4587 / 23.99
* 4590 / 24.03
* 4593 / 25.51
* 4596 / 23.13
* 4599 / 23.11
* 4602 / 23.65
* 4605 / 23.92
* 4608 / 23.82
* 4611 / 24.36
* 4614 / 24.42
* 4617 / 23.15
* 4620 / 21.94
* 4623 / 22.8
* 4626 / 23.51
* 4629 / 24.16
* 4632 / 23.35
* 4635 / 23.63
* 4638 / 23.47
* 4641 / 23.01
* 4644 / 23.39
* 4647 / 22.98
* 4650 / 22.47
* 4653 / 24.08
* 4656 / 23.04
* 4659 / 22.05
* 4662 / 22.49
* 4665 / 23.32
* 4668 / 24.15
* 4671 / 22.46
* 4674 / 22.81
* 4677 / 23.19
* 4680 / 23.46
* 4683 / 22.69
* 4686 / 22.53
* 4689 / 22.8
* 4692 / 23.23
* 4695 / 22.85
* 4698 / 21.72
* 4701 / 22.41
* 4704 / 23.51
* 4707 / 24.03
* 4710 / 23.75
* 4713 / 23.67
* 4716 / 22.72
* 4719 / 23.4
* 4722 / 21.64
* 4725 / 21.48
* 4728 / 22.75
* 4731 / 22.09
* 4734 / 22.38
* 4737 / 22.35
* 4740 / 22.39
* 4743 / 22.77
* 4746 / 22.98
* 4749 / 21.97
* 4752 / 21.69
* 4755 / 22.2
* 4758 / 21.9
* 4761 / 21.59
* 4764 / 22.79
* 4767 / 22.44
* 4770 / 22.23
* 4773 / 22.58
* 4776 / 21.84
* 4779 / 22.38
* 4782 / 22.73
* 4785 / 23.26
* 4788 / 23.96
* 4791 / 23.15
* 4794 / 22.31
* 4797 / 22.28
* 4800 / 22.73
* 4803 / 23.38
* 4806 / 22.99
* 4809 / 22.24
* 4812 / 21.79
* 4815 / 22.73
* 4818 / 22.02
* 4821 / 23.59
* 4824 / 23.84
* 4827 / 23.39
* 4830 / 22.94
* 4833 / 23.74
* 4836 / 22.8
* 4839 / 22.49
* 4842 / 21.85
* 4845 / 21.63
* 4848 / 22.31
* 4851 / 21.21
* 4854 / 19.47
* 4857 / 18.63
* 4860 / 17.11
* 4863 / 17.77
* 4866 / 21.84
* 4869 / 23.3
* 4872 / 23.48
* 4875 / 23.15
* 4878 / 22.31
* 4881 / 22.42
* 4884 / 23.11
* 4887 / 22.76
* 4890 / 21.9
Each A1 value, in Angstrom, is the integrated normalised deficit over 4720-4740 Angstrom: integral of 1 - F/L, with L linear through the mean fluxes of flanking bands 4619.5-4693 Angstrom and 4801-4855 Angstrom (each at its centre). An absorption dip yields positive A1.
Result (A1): 0.6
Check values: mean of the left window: 23.1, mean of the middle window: 22.2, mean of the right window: 22.5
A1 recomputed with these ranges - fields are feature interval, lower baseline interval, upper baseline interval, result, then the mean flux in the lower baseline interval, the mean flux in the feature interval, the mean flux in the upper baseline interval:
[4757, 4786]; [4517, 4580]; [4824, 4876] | -0.43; 23.2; 22.4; 21.6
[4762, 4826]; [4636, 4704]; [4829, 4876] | -2.32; 23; 22.7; 21.4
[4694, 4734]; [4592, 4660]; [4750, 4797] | 0.17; 23.4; 22.8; 22.5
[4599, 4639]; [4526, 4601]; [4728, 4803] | -0.71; 23.4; 23.5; 22.5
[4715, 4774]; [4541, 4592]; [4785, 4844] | 1.77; 23.4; 22.3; 22.9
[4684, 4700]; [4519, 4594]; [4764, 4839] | 0.30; 23.4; 22.6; 22.8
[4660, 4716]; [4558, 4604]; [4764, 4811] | 0.26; 23.6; 23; 22.7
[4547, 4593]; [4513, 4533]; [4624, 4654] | -0.06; 23.3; 23.4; 23.4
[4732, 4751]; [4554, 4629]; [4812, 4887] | 0.17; 23.6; 22.4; 22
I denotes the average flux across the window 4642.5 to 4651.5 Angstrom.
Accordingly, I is 22.9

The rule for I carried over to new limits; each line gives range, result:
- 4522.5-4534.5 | 23.2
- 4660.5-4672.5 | 23.1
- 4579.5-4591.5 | 23.9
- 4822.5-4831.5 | 23.4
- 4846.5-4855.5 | 21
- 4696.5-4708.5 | 22.9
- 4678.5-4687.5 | 22.9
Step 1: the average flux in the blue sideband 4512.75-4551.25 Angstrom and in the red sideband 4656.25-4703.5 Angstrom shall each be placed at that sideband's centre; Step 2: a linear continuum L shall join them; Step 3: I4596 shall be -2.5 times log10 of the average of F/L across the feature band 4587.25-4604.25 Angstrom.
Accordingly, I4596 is -0.04 mag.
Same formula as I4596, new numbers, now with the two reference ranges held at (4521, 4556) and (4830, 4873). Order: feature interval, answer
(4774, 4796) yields -0.05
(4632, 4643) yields -0.04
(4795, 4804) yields -0.06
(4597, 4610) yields -0.04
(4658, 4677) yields -0.03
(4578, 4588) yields -0.04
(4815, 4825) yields -0.08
